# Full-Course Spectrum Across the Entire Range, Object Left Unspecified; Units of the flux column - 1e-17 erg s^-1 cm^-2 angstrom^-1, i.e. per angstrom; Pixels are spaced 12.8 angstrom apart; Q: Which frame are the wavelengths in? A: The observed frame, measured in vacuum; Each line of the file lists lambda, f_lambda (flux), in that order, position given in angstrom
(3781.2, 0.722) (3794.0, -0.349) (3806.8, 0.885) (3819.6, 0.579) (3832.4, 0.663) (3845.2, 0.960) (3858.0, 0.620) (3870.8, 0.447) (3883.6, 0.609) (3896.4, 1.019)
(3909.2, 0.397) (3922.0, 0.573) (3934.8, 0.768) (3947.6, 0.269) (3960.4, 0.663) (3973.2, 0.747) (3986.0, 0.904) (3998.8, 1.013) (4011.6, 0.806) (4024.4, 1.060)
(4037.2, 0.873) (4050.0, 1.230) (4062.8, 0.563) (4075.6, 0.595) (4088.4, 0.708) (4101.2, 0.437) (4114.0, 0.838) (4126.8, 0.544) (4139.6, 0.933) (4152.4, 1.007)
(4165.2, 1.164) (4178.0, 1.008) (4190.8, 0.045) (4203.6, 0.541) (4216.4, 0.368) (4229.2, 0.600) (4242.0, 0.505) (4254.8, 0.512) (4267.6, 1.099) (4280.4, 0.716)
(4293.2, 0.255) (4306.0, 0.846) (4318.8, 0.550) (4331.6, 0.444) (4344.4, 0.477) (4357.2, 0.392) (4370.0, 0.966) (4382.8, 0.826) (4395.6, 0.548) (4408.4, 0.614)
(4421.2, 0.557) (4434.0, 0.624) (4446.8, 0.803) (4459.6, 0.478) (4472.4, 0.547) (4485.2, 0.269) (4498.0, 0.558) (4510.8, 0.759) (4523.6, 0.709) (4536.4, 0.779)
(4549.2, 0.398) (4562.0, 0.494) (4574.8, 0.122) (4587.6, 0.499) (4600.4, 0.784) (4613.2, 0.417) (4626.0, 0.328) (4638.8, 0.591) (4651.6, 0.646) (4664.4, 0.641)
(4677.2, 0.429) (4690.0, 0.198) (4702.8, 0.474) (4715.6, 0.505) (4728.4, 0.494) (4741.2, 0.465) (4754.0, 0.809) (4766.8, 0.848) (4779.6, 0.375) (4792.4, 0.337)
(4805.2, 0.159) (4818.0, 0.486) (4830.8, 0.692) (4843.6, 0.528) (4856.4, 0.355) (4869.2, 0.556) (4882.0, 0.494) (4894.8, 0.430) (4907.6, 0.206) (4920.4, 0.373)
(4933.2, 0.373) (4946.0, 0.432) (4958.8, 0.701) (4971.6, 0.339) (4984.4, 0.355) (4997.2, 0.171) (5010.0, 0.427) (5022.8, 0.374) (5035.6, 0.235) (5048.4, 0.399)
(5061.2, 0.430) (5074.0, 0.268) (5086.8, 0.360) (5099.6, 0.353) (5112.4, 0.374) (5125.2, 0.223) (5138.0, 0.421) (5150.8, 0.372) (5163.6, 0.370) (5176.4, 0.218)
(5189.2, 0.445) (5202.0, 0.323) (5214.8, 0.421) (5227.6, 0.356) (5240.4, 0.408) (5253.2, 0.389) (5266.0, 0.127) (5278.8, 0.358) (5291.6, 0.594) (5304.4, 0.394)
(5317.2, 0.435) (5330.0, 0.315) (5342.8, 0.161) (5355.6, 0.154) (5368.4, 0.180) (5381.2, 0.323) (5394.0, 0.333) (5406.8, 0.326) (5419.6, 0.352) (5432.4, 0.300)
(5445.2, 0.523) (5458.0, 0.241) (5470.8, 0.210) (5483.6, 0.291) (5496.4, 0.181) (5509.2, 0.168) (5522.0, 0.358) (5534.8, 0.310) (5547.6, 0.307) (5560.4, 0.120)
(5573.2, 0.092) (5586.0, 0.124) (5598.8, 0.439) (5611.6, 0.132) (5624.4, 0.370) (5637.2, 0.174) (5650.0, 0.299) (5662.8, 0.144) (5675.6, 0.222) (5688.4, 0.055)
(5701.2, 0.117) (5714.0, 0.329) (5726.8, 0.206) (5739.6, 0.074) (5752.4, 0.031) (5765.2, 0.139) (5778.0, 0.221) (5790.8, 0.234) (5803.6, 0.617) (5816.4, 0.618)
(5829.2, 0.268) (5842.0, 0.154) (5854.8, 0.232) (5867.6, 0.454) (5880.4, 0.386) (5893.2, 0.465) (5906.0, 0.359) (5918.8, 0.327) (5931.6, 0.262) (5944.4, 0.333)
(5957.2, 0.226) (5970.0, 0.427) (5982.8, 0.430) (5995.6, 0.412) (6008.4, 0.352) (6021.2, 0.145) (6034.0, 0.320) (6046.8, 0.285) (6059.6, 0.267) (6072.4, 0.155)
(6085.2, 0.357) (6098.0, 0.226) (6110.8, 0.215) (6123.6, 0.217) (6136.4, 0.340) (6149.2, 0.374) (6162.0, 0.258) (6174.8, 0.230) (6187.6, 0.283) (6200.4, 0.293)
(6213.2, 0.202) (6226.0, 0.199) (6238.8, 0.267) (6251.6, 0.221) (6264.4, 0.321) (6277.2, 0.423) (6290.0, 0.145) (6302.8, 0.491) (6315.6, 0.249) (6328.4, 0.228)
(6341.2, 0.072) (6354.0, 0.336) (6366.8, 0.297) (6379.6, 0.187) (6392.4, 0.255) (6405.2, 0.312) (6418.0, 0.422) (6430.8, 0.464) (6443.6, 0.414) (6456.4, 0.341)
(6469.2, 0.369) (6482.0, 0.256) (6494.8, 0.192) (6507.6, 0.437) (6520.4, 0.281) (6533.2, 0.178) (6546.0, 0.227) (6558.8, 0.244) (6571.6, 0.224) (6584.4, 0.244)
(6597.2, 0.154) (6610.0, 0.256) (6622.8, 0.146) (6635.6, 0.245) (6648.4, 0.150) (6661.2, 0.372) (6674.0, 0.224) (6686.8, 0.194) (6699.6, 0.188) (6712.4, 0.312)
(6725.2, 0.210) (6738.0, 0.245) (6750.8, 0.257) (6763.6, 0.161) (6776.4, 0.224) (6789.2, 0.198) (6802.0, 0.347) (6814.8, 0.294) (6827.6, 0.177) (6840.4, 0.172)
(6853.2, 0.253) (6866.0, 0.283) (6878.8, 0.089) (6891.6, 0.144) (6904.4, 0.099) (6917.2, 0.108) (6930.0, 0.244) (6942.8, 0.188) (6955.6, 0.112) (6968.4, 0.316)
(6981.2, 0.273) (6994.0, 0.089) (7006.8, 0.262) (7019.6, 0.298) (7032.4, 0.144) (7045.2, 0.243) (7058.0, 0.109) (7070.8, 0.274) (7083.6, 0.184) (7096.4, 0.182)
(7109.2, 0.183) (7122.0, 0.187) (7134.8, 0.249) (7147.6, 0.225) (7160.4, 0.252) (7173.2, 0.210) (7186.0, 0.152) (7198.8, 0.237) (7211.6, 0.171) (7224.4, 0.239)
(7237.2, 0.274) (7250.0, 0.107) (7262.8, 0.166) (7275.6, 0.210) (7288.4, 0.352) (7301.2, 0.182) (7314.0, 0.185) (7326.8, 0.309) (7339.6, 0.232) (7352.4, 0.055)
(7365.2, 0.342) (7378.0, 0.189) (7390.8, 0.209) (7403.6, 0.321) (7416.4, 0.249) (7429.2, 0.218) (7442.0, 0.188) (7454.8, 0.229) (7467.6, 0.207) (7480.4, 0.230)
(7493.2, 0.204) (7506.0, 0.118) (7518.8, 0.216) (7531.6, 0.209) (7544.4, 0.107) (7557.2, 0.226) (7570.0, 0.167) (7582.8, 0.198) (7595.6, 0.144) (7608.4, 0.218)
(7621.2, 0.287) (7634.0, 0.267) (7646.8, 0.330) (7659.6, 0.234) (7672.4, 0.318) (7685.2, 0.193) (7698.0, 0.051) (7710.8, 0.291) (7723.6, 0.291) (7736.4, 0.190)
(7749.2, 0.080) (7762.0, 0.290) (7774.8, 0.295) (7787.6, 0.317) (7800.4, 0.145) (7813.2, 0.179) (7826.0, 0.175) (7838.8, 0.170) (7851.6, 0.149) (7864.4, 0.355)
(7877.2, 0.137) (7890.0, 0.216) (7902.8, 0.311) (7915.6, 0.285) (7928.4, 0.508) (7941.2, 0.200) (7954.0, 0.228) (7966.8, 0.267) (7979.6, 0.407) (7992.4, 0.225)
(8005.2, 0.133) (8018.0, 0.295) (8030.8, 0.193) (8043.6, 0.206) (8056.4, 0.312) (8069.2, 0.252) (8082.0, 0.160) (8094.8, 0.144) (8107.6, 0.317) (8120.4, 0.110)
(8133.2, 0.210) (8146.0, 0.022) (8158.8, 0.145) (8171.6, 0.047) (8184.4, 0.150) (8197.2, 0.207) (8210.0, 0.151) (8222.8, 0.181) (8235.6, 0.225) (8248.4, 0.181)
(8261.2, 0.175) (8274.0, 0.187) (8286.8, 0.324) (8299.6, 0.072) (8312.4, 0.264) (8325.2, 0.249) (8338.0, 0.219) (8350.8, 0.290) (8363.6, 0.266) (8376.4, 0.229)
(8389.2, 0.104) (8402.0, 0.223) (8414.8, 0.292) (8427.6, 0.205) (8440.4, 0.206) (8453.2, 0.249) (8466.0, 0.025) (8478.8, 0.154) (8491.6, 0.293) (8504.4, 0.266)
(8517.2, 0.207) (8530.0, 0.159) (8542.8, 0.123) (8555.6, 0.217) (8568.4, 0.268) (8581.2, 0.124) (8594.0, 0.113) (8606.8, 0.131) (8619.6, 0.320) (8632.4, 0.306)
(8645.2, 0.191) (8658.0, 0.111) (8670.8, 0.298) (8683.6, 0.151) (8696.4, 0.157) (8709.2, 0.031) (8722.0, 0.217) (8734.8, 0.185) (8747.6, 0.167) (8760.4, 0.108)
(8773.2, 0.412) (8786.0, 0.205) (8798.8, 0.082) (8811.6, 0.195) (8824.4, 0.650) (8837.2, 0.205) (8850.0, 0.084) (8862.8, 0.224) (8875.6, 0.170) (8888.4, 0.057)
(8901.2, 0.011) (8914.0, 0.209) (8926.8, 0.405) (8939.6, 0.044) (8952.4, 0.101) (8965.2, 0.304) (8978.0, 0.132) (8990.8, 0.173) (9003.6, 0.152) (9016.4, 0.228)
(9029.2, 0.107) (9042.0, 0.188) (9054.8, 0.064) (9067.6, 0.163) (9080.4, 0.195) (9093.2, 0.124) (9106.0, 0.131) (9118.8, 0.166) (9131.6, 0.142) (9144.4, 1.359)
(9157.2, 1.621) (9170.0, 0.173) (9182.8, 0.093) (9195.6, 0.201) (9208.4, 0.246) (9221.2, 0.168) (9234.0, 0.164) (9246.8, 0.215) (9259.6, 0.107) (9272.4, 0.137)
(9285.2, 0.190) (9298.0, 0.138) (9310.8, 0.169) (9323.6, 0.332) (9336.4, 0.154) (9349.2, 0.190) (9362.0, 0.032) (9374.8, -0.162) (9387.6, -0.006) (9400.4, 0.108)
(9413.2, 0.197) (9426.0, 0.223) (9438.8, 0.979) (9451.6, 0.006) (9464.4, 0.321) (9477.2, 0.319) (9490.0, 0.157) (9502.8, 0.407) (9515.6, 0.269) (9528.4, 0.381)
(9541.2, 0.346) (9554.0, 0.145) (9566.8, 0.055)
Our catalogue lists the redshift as 1.45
